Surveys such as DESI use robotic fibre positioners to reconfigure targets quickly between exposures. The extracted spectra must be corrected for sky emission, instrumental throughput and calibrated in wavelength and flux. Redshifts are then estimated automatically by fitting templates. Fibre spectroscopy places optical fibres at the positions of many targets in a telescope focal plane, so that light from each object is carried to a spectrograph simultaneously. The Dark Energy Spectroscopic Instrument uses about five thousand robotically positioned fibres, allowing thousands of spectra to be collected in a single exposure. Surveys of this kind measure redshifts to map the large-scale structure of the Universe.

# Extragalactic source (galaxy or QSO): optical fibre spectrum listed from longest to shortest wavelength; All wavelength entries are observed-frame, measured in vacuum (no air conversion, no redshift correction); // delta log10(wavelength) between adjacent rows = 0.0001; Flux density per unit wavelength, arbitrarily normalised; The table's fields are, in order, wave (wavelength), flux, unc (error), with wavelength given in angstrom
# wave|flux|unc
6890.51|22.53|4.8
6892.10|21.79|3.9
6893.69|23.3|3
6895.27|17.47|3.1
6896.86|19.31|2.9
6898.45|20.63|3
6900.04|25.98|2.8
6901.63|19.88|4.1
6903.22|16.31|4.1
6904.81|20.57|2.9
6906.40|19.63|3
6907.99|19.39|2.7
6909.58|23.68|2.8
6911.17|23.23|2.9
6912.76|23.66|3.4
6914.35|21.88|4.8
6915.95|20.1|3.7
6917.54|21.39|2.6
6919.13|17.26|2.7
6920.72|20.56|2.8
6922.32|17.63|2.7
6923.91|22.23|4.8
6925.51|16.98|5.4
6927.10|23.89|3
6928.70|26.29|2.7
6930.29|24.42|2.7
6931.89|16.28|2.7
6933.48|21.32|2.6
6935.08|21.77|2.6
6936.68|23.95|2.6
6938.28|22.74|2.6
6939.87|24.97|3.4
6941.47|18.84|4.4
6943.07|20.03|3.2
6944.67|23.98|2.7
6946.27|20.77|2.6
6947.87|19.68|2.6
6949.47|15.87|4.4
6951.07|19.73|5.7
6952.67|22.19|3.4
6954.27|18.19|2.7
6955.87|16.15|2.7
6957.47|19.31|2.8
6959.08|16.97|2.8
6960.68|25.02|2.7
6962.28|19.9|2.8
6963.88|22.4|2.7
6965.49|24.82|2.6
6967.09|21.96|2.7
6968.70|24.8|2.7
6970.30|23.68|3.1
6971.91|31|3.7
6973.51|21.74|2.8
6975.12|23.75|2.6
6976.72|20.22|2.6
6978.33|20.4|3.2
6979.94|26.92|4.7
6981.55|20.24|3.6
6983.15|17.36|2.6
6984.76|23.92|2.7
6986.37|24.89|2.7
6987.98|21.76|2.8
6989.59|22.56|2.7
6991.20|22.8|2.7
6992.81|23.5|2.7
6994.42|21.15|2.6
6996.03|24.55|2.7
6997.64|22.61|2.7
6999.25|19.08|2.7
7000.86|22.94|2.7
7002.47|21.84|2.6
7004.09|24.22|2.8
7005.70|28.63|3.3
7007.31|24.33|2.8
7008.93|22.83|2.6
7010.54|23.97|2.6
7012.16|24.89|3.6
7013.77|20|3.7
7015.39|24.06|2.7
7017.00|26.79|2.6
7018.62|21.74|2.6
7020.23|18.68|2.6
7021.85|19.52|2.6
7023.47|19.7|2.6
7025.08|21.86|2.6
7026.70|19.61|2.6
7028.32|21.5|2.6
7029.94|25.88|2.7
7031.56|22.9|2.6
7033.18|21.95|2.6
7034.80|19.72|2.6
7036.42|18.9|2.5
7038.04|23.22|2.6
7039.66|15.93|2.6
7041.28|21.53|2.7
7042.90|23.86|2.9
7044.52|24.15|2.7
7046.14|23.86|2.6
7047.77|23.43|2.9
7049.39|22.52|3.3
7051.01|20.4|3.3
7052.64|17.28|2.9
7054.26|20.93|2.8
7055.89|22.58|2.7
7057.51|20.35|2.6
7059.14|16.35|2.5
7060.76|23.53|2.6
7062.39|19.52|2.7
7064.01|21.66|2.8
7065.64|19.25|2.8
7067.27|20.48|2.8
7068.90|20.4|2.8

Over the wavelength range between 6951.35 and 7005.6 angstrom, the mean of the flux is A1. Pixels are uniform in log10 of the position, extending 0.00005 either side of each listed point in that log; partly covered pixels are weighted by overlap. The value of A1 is 22.3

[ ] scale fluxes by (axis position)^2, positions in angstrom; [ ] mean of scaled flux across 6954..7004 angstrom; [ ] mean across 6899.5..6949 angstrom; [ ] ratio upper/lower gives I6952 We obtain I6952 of 1.1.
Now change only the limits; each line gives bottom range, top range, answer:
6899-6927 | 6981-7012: 1.13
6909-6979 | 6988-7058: 1.05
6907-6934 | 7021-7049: 1.06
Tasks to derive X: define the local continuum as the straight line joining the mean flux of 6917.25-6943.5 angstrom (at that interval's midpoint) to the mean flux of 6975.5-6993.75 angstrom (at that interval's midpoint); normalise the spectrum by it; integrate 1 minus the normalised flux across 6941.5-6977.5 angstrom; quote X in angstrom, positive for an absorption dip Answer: 0.6 angstrom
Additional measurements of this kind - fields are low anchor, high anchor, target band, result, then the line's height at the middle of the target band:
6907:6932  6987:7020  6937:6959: 1.8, 21.9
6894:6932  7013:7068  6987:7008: -1.9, 21.2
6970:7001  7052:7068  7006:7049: -1.8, 21.3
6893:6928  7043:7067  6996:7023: -2.4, 21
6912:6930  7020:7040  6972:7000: -1.9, 21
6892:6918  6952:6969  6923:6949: -0.8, 21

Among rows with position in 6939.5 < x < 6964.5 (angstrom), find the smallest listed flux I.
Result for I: 15.87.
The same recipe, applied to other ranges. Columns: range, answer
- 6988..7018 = 19.08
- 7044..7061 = 16.35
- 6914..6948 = 16.28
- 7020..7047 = 15.93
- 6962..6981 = 19.9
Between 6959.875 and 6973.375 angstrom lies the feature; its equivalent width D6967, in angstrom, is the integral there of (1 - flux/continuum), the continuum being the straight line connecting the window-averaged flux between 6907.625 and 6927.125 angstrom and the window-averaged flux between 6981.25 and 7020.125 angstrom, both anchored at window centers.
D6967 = -1.23 angstrom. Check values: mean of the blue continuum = 20.8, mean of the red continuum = 22.9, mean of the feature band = 24.1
